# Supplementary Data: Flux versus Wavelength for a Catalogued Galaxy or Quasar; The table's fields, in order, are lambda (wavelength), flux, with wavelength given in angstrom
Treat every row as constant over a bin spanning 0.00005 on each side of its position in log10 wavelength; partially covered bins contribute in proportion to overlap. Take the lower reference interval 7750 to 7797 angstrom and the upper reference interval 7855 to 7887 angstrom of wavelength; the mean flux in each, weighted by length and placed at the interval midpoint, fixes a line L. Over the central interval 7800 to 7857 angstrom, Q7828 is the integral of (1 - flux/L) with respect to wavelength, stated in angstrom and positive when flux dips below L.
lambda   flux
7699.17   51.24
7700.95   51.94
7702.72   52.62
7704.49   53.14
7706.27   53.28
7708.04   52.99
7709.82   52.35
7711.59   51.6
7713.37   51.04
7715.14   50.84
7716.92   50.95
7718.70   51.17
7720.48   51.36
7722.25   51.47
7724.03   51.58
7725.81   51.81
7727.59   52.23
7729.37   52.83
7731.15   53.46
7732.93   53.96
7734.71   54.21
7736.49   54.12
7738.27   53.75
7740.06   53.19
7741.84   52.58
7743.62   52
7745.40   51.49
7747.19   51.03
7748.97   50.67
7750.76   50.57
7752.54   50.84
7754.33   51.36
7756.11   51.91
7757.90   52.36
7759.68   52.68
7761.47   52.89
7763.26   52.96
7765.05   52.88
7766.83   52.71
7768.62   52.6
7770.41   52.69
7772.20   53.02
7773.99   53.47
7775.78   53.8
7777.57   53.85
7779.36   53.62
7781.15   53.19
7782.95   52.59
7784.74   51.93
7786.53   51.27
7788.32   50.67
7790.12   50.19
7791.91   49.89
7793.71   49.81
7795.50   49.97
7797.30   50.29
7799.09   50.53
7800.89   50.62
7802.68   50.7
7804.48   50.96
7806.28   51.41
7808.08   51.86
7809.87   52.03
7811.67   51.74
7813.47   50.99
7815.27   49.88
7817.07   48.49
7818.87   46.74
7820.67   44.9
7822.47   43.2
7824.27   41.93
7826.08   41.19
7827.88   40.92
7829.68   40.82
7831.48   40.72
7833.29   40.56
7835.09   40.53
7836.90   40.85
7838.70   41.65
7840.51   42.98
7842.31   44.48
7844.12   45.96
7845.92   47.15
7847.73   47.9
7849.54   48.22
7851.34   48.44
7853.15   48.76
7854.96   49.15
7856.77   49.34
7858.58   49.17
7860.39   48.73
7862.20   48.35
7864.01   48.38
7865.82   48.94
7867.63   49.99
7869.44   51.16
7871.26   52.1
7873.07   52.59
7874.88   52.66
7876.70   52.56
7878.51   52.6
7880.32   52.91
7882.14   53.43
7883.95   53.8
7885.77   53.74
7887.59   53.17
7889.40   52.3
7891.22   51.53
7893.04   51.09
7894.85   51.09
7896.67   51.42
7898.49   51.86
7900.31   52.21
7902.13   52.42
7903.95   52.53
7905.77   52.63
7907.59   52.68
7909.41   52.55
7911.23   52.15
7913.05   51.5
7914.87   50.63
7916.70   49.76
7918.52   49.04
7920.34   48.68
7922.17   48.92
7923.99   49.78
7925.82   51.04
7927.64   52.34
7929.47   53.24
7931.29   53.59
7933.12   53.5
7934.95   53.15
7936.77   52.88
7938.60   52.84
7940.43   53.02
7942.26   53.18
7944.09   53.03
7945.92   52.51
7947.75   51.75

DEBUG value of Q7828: 5.7 angstrom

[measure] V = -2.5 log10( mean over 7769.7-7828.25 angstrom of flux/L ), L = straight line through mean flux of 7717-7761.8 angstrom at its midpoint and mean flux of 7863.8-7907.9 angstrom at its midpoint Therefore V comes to 0.04 mag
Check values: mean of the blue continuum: 52.2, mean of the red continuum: 52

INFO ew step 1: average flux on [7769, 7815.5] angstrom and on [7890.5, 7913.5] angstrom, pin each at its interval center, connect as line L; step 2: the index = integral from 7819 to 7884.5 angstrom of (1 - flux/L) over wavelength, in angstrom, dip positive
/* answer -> 6.0 angstrom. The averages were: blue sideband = 51.6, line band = 47.1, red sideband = 52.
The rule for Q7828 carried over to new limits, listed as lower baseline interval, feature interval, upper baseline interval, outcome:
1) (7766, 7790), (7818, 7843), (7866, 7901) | 4.9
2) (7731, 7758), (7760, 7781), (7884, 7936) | -0.4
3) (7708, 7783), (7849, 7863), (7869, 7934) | 0.9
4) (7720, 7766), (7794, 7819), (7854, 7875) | 0.3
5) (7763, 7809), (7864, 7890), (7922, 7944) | 0.0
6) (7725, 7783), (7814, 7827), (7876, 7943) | 1.7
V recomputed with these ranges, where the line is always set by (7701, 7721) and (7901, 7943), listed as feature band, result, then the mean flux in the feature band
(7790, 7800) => 0.038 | 50.1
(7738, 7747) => -0.009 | 52.4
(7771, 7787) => -0.023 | 53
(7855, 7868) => 0.063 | 49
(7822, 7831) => 0.242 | 41.5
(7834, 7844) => 0.220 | 42.4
